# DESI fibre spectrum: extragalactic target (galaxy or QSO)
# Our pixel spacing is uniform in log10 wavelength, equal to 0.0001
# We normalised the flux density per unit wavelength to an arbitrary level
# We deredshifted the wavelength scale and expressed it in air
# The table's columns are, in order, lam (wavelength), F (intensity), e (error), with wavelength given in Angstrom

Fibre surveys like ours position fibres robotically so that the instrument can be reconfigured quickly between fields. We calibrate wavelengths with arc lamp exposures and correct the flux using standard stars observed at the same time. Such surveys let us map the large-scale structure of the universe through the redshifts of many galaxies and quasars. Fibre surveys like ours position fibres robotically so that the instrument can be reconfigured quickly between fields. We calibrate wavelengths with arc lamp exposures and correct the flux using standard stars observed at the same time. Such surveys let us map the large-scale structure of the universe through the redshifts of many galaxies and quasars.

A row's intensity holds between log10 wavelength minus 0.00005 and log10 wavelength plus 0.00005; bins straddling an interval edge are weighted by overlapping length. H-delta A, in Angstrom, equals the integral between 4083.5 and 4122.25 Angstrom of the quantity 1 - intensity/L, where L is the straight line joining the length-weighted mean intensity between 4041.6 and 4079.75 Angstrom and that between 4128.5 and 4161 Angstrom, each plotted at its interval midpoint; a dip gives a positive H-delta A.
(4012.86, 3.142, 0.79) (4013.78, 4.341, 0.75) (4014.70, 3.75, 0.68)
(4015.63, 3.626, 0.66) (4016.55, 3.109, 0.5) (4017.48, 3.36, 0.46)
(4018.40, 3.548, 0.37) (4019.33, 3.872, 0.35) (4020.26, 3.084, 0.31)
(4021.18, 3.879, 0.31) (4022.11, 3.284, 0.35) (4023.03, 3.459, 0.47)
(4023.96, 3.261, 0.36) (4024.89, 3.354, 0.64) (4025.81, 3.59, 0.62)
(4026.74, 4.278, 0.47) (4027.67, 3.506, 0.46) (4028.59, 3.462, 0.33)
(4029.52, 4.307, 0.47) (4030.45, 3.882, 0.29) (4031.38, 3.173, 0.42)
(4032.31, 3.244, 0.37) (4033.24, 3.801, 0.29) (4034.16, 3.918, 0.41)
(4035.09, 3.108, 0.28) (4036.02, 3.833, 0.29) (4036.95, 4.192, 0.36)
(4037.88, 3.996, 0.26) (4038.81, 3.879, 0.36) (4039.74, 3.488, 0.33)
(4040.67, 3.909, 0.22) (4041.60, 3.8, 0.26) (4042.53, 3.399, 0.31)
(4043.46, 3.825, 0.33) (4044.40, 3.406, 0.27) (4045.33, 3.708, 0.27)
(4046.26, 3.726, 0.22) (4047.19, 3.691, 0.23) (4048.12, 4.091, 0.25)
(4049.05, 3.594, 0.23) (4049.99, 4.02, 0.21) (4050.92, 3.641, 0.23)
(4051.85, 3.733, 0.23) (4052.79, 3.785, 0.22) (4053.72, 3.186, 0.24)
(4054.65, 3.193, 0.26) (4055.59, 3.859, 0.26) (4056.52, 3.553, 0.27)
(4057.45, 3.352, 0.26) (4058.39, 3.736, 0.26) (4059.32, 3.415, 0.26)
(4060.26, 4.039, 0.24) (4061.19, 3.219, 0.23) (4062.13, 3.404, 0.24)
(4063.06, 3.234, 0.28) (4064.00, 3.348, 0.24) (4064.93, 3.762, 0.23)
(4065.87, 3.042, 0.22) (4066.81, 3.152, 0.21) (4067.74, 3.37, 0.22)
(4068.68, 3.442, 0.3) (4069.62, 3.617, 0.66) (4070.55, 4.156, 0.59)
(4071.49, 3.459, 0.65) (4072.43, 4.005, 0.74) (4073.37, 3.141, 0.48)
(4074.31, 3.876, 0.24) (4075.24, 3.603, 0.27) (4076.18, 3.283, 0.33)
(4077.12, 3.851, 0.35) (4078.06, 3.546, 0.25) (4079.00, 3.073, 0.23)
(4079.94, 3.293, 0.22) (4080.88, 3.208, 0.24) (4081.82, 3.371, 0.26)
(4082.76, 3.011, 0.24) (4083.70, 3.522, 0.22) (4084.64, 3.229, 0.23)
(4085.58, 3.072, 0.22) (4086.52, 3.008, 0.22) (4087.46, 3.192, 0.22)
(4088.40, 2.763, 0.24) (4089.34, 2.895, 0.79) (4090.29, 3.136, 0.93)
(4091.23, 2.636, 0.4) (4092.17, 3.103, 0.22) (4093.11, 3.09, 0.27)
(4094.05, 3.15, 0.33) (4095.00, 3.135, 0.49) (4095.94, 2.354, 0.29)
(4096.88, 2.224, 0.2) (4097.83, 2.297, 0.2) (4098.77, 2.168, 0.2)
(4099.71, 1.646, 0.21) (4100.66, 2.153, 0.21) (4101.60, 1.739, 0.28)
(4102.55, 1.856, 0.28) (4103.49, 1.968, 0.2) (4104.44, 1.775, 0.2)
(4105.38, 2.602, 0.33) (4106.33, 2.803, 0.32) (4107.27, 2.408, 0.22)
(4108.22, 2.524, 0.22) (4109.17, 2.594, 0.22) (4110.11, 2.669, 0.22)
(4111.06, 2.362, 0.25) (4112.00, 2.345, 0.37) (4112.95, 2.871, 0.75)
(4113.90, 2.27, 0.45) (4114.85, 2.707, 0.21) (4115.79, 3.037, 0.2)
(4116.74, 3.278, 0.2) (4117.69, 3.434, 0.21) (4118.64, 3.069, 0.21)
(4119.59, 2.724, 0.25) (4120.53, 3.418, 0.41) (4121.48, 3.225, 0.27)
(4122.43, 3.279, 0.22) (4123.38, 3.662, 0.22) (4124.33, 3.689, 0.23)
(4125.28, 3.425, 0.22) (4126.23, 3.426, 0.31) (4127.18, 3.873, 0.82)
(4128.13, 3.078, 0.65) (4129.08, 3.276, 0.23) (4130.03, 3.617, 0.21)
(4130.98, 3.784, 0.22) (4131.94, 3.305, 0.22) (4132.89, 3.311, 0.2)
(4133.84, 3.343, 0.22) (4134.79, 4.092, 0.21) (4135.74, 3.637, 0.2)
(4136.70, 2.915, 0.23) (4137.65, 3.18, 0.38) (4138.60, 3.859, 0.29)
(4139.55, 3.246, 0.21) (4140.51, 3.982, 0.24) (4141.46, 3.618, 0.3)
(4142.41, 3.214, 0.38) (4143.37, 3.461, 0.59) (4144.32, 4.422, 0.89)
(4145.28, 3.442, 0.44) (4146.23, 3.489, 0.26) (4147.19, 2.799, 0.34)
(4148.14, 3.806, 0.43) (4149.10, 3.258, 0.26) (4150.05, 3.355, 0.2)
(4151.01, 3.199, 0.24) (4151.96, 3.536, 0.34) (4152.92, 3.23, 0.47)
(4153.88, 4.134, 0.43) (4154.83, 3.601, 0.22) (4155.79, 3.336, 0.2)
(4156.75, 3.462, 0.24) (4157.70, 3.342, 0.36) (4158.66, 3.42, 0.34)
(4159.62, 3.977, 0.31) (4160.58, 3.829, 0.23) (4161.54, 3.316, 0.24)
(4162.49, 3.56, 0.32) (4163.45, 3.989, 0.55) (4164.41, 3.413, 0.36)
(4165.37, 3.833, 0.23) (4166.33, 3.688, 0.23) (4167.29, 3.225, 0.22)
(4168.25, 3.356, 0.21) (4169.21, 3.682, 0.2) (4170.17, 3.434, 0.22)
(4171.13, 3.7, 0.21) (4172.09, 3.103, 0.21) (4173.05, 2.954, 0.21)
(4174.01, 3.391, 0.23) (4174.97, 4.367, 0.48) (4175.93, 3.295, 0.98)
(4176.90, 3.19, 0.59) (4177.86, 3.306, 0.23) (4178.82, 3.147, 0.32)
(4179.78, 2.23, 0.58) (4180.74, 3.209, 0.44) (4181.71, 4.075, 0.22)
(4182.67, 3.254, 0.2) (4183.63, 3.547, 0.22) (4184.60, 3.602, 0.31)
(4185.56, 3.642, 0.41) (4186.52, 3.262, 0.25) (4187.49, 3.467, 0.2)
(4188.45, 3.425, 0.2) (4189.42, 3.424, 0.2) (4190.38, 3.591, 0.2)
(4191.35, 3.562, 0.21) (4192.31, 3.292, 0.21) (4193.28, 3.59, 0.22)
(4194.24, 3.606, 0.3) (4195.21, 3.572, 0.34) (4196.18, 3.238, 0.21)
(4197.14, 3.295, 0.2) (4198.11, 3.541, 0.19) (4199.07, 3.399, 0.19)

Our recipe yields 9.26 Angstrom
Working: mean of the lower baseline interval 3.56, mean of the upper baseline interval 3.51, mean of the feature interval 2.69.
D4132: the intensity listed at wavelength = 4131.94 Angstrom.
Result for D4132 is 3.305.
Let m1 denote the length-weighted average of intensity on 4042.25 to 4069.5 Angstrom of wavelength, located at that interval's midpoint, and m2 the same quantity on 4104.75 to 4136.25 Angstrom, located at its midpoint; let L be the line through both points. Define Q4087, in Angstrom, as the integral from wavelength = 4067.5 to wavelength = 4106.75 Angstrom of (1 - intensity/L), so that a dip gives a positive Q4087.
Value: 4.51 Angstrom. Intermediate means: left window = 3.55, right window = 3.12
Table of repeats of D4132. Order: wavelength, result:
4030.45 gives 3.882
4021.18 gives 3.879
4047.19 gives 3.691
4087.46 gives 3.192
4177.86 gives 3.306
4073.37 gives 3.141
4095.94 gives 2.354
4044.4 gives 3.406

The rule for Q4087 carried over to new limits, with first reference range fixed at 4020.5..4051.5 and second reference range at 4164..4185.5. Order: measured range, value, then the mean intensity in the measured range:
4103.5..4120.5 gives 4.1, 2.68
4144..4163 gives -0.4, 3.52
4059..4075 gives 0.5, 3.51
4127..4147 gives -0.2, 3.51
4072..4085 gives 0.6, 3.43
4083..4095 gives 1.7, 3.07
